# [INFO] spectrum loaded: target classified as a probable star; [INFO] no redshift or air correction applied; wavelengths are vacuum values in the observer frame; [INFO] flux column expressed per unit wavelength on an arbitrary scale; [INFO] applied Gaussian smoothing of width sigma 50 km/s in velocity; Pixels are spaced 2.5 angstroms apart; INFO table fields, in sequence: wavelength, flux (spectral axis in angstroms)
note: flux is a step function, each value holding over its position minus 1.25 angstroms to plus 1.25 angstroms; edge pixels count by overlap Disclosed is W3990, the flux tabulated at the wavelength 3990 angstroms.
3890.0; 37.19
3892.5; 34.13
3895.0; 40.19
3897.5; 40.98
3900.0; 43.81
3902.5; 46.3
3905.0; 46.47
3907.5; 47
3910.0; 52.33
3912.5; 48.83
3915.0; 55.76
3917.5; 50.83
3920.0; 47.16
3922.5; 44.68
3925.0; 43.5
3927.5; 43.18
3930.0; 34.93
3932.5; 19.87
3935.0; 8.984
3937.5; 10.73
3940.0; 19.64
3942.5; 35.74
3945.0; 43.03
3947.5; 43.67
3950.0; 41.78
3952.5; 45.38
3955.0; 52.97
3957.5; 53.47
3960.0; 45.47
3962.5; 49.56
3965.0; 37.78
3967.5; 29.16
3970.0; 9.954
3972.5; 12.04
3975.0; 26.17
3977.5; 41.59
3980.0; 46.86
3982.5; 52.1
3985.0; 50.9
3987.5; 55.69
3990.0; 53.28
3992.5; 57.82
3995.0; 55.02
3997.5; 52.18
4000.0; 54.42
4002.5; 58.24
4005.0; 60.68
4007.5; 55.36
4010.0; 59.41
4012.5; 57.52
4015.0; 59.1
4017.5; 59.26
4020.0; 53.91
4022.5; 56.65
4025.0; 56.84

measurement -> 53.28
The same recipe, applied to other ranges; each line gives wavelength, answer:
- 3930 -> 34.93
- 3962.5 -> 49.56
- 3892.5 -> 34.13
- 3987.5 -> 55.69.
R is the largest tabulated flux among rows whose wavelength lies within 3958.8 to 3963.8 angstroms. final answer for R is 49.56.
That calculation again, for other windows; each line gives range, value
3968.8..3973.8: 12.04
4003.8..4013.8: 60.68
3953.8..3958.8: 53.47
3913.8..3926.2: 55.76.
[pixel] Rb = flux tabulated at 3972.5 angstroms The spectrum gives 12.04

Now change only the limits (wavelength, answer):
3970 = 9.954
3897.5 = 40.98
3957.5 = 53.47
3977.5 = 41.59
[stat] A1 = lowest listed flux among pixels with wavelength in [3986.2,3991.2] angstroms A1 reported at 53.28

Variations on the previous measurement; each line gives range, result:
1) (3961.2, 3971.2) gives 9.954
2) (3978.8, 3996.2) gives 46.86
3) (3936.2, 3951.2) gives 10.73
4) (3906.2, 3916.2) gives 47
